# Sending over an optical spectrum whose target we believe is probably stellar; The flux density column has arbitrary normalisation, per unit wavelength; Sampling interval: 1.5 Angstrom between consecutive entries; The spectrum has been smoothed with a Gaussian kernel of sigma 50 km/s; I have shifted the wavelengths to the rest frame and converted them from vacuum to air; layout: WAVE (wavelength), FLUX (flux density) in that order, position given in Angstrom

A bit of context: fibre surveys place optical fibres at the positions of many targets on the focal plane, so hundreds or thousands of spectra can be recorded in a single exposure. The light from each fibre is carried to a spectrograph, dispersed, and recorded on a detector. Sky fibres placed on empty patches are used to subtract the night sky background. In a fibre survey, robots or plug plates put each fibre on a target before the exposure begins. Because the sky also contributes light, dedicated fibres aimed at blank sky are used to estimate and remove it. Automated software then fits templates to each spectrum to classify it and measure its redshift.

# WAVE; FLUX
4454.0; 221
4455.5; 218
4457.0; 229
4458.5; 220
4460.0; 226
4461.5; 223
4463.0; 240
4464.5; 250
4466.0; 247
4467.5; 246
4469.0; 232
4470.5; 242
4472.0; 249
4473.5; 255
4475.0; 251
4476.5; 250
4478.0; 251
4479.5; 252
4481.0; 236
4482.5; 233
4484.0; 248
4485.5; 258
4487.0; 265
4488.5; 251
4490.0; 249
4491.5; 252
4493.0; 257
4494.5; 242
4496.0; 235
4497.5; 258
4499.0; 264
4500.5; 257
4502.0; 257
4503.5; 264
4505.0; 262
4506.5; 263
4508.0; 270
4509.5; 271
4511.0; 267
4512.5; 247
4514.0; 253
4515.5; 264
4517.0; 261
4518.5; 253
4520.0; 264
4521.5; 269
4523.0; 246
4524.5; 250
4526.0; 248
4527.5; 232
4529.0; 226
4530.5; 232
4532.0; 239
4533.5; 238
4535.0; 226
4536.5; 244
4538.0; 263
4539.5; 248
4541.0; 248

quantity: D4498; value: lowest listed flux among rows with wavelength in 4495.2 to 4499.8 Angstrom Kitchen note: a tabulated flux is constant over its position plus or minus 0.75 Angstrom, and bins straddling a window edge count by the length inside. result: 235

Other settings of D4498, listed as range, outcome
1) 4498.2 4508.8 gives 257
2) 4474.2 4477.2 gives 250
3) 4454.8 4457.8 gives 218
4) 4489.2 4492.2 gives 249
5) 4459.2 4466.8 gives 223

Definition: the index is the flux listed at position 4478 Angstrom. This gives 251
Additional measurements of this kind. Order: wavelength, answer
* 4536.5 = 244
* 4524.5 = 250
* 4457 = 229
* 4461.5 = 223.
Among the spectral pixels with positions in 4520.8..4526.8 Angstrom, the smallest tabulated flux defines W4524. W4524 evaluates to 246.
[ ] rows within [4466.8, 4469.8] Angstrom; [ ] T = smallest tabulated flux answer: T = 232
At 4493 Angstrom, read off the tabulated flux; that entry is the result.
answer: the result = 257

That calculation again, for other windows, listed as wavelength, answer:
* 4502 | 257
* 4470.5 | 242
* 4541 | 248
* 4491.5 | 252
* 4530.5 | 232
